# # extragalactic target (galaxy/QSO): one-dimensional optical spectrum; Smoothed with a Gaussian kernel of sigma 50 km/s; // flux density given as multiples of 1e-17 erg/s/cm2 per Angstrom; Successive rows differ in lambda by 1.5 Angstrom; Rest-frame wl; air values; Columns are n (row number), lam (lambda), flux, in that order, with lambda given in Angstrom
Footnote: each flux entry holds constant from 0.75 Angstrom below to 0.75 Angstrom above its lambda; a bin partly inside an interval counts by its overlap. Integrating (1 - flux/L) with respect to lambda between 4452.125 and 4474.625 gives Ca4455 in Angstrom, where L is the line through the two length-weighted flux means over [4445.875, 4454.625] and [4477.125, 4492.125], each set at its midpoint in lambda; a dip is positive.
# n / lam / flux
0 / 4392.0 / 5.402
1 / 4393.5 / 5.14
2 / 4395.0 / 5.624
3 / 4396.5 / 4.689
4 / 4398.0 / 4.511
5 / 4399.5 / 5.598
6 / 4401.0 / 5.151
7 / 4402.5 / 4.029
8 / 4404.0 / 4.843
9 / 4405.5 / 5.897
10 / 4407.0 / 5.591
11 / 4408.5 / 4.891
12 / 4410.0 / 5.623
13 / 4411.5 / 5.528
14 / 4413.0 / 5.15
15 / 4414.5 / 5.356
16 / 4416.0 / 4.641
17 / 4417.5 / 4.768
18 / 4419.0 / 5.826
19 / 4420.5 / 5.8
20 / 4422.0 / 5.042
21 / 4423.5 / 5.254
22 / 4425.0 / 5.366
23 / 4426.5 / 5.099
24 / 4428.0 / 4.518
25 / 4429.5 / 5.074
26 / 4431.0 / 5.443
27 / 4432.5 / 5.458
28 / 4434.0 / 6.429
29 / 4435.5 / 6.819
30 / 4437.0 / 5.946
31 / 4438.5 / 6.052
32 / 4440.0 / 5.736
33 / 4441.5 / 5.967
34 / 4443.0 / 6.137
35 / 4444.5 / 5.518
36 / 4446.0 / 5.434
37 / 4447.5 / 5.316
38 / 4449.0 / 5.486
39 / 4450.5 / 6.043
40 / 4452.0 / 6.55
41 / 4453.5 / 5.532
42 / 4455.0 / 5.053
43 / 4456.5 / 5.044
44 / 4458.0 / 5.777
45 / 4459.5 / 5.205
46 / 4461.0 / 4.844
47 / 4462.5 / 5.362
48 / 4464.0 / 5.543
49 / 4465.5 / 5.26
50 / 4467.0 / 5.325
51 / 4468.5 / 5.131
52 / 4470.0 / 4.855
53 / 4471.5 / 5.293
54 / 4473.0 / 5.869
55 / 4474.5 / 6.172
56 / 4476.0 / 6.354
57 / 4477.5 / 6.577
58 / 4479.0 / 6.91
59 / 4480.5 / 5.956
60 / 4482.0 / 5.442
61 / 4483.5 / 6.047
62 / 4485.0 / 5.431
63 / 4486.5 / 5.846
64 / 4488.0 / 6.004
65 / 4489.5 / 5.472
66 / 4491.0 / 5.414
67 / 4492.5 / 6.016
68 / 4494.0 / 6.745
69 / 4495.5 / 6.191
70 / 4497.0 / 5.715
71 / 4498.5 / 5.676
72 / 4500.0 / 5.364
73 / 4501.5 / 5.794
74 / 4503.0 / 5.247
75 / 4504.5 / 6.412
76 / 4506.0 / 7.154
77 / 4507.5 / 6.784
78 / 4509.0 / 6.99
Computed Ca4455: 1.7 Angstrom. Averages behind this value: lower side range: 5.72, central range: 5.36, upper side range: 5.9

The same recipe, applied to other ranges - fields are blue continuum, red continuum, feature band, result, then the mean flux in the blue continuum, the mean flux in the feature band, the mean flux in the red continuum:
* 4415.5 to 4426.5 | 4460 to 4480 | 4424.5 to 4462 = -1.14 Angstrom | 5.25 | 5.59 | 5.65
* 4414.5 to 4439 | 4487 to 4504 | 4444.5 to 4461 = 0.22 Angstrom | 5.46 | 5.51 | 5.8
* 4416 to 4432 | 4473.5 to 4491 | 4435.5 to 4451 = -1.01 Angstrom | 5.2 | 5.81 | 5.99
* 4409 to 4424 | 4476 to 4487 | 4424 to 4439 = -0.37 Angstrom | 5.29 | 5.61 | 6.06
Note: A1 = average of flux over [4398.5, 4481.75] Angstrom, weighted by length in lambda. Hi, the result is 5.51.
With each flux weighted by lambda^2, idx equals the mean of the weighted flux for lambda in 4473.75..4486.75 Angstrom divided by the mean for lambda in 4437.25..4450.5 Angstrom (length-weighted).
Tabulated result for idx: 1.08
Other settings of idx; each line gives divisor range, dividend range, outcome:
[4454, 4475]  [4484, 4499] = 1.11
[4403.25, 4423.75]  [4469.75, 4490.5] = 1.15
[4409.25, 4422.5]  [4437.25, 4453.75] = 1.11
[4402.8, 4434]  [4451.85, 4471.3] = 1.03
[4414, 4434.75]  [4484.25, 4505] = 1.13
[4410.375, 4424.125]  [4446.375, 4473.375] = 1.05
